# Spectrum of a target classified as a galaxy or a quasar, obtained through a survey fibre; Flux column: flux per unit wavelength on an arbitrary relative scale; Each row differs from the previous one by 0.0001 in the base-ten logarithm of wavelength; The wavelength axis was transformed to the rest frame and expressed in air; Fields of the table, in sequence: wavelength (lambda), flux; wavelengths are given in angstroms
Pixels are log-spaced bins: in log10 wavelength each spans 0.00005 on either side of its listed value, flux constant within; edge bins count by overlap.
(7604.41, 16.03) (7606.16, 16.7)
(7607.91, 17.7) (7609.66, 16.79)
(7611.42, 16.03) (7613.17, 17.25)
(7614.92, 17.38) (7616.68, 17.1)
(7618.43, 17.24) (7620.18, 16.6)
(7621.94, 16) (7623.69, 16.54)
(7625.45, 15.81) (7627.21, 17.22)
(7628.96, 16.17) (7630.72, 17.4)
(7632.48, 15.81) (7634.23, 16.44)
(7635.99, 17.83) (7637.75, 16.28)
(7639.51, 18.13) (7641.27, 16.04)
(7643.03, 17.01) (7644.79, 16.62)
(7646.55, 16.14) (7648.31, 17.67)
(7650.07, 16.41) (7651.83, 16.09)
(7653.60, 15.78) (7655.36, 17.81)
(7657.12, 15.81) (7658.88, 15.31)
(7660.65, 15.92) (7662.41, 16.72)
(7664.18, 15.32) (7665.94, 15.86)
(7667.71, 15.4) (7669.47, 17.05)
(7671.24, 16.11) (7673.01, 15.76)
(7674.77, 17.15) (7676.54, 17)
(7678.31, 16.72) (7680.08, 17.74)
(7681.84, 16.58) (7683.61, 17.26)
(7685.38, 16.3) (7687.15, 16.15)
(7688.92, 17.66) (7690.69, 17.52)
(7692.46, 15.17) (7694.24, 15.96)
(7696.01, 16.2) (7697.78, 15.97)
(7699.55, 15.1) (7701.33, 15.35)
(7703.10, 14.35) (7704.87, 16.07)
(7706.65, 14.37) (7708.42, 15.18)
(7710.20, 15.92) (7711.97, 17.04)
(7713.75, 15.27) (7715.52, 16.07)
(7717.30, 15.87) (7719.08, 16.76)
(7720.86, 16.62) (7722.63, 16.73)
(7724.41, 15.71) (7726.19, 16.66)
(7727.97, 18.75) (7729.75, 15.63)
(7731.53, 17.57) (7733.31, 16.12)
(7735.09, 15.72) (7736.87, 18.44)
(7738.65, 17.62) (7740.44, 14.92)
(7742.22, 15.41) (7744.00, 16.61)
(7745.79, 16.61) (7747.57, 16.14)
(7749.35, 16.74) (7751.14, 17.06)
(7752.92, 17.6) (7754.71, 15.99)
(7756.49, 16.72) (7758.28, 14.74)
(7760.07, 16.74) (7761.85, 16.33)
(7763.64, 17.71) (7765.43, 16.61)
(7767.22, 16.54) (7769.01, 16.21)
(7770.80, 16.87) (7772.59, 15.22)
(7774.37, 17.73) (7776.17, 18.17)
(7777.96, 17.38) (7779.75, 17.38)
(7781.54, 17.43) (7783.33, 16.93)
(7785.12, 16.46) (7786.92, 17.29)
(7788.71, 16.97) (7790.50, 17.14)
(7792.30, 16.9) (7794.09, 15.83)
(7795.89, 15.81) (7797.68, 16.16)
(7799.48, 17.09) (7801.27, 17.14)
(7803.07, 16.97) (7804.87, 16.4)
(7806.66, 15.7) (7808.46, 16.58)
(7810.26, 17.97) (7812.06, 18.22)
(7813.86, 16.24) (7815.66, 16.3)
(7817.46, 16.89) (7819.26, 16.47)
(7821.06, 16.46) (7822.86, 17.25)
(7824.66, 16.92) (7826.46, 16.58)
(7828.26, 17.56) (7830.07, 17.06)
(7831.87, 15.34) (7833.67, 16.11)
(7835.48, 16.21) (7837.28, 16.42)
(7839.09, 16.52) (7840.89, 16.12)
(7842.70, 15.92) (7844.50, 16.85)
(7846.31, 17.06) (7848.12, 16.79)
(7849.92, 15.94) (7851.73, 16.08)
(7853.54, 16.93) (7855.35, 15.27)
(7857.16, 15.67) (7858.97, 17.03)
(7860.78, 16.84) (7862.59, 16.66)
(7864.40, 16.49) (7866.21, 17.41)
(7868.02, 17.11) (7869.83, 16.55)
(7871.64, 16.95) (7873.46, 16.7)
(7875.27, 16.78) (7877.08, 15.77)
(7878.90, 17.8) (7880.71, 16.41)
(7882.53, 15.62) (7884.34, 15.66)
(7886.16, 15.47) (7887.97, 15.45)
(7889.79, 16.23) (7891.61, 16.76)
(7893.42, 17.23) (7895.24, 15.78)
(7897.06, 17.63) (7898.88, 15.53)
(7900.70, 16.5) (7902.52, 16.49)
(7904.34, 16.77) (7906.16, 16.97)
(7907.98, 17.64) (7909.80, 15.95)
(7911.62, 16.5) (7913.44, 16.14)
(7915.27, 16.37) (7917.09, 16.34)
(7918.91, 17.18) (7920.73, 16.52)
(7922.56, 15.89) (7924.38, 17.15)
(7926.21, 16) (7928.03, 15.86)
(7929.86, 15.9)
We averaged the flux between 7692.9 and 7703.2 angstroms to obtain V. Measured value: 15.6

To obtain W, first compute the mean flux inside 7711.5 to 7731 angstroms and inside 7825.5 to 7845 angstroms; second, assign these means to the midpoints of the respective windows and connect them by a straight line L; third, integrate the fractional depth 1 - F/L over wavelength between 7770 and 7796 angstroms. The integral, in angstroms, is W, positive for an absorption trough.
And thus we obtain -0.8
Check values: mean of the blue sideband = 16.5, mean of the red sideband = 16.4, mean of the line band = 16.9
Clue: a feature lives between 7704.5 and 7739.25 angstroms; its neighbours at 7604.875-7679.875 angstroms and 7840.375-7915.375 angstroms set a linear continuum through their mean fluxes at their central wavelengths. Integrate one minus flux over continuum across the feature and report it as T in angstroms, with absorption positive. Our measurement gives 0.3 angstroms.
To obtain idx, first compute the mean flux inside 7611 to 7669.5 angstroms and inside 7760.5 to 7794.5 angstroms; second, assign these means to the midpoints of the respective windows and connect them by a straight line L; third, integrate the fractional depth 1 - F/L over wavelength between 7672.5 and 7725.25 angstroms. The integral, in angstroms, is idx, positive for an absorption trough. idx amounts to 1.6 angstroms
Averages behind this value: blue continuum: 16.5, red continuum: 16.9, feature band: 16.2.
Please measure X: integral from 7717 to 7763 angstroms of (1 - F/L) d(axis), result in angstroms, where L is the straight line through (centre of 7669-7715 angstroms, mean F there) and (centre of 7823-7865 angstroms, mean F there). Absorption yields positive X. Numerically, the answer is -0.78 angstroms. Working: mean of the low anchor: 16.2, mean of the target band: 16.5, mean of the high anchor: 16.5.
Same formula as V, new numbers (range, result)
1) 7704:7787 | 16.5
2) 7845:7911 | 16.5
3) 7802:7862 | 16.6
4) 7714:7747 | 16.5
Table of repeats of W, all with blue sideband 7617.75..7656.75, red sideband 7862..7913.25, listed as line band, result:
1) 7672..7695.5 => -0.05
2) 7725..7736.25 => -0.09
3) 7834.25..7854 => 0.15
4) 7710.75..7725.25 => 0.32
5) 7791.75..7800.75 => 0.11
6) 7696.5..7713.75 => 1.18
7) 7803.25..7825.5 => -0.30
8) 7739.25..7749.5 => 0.33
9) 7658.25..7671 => 0.53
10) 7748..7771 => 0.02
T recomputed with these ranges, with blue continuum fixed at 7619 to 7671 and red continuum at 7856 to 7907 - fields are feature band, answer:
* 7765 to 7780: -0.4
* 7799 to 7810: -0.1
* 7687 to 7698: 0.0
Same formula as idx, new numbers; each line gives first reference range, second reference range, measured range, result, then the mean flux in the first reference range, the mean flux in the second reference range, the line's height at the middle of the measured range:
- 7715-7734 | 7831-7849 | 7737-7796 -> -0.7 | 16.6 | 16.3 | 16.5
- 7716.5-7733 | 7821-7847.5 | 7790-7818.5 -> -0.2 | 16.7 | 16.6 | 16.6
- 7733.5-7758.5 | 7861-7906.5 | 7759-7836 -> -1.3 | 16.5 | 16.5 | 16.5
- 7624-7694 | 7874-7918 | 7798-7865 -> -0.6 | 16.5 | 16.4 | 16.4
